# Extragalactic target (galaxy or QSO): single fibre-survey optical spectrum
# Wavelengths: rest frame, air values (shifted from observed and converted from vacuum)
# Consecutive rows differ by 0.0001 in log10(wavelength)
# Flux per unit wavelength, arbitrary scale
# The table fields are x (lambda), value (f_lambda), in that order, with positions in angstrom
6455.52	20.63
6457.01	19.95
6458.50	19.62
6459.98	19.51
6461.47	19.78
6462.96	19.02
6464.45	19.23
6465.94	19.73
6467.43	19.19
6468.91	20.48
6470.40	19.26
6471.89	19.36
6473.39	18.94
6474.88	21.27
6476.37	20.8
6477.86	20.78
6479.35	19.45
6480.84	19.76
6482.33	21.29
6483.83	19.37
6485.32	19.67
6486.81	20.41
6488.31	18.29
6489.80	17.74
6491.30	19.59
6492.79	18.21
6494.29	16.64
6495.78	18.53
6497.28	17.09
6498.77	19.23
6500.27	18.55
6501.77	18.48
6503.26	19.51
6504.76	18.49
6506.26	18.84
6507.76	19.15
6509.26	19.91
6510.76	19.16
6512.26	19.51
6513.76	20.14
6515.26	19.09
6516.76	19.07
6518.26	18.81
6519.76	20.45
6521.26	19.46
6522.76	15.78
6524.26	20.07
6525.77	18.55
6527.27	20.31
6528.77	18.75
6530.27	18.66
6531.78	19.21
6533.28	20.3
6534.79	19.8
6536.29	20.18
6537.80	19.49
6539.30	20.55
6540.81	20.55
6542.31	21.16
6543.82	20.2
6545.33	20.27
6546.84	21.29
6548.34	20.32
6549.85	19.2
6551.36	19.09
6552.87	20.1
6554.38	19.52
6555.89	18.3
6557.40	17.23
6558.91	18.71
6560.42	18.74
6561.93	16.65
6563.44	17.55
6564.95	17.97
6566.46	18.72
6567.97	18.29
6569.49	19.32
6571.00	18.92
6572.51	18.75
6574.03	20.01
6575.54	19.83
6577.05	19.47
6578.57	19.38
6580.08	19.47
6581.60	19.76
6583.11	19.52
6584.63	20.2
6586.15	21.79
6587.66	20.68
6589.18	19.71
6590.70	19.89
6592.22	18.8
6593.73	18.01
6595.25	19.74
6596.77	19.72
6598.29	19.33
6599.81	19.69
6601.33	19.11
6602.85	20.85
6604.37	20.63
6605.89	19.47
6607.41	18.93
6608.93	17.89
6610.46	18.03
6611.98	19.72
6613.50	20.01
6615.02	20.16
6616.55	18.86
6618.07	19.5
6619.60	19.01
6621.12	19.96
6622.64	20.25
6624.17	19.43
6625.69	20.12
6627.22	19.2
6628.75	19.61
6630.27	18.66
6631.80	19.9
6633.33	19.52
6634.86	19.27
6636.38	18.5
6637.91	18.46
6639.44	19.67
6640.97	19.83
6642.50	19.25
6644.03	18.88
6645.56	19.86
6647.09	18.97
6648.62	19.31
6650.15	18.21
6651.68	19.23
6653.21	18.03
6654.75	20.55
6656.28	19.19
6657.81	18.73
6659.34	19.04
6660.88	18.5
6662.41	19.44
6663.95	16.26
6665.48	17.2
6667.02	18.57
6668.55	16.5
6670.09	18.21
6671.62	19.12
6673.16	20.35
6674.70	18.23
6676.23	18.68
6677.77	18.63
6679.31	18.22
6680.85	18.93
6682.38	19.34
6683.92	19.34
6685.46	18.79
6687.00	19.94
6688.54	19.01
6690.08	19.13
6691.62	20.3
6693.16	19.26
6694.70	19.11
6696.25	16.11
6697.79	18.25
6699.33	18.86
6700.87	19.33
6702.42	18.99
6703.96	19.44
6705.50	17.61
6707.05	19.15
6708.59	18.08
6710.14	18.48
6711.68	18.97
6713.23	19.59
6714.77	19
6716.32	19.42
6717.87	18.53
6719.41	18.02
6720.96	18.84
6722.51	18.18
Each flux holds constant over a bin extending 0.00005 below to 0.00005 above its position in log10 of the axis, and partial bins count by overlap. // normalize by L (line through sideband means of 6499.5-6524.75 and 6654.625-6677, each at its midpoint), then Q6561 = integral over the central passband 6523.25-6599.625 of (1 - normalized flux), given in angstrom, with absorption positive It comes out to -2.2 angstrom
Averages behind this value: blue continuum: 19.1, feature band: 19.4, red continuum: 18.5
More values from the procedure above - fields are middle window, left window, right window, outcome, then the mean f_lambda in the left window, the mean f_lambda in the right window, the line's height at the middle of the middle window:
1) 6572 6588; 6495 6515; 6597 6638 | -0.5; 19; 19.4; 19.3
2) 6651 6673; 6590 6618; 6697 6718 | 0.6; 19.4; 18.8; 19.1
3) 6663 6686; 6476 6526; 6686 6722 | 0.5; 19.1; 18.8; 18.9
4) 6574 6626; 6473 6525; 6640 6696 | -1.7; 19.2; 18.9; 19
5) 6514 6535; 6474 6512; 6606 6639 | 0.1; 19.2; 19.3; 19.2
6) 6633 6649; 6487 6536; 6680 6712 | -0.3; 18.9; 18.9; 18.9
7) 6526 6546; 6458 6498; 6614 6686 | -0.7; 19.4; 19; 19.3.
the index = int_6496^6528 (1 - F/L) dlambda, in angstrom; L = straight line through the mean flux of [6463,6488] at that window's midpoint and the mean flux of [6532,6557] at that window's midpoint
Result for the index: 1.4 angstrom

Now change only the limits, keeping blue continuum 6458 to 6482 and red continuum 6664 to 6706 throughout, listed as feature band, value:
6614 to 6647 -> -0.8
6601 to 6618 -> -0.3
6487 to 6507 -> 1.2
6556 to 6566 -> 0.8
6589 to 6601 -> -0.1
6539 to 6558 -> -0.4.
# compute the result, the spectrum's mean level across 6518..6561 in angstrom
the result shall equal 19.5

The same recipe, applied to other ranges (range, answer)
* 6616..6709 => 19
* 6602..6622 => 19.5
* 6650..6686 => 18.6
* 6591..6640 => 19.4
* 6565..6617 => 19.5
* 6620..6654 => 19.3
